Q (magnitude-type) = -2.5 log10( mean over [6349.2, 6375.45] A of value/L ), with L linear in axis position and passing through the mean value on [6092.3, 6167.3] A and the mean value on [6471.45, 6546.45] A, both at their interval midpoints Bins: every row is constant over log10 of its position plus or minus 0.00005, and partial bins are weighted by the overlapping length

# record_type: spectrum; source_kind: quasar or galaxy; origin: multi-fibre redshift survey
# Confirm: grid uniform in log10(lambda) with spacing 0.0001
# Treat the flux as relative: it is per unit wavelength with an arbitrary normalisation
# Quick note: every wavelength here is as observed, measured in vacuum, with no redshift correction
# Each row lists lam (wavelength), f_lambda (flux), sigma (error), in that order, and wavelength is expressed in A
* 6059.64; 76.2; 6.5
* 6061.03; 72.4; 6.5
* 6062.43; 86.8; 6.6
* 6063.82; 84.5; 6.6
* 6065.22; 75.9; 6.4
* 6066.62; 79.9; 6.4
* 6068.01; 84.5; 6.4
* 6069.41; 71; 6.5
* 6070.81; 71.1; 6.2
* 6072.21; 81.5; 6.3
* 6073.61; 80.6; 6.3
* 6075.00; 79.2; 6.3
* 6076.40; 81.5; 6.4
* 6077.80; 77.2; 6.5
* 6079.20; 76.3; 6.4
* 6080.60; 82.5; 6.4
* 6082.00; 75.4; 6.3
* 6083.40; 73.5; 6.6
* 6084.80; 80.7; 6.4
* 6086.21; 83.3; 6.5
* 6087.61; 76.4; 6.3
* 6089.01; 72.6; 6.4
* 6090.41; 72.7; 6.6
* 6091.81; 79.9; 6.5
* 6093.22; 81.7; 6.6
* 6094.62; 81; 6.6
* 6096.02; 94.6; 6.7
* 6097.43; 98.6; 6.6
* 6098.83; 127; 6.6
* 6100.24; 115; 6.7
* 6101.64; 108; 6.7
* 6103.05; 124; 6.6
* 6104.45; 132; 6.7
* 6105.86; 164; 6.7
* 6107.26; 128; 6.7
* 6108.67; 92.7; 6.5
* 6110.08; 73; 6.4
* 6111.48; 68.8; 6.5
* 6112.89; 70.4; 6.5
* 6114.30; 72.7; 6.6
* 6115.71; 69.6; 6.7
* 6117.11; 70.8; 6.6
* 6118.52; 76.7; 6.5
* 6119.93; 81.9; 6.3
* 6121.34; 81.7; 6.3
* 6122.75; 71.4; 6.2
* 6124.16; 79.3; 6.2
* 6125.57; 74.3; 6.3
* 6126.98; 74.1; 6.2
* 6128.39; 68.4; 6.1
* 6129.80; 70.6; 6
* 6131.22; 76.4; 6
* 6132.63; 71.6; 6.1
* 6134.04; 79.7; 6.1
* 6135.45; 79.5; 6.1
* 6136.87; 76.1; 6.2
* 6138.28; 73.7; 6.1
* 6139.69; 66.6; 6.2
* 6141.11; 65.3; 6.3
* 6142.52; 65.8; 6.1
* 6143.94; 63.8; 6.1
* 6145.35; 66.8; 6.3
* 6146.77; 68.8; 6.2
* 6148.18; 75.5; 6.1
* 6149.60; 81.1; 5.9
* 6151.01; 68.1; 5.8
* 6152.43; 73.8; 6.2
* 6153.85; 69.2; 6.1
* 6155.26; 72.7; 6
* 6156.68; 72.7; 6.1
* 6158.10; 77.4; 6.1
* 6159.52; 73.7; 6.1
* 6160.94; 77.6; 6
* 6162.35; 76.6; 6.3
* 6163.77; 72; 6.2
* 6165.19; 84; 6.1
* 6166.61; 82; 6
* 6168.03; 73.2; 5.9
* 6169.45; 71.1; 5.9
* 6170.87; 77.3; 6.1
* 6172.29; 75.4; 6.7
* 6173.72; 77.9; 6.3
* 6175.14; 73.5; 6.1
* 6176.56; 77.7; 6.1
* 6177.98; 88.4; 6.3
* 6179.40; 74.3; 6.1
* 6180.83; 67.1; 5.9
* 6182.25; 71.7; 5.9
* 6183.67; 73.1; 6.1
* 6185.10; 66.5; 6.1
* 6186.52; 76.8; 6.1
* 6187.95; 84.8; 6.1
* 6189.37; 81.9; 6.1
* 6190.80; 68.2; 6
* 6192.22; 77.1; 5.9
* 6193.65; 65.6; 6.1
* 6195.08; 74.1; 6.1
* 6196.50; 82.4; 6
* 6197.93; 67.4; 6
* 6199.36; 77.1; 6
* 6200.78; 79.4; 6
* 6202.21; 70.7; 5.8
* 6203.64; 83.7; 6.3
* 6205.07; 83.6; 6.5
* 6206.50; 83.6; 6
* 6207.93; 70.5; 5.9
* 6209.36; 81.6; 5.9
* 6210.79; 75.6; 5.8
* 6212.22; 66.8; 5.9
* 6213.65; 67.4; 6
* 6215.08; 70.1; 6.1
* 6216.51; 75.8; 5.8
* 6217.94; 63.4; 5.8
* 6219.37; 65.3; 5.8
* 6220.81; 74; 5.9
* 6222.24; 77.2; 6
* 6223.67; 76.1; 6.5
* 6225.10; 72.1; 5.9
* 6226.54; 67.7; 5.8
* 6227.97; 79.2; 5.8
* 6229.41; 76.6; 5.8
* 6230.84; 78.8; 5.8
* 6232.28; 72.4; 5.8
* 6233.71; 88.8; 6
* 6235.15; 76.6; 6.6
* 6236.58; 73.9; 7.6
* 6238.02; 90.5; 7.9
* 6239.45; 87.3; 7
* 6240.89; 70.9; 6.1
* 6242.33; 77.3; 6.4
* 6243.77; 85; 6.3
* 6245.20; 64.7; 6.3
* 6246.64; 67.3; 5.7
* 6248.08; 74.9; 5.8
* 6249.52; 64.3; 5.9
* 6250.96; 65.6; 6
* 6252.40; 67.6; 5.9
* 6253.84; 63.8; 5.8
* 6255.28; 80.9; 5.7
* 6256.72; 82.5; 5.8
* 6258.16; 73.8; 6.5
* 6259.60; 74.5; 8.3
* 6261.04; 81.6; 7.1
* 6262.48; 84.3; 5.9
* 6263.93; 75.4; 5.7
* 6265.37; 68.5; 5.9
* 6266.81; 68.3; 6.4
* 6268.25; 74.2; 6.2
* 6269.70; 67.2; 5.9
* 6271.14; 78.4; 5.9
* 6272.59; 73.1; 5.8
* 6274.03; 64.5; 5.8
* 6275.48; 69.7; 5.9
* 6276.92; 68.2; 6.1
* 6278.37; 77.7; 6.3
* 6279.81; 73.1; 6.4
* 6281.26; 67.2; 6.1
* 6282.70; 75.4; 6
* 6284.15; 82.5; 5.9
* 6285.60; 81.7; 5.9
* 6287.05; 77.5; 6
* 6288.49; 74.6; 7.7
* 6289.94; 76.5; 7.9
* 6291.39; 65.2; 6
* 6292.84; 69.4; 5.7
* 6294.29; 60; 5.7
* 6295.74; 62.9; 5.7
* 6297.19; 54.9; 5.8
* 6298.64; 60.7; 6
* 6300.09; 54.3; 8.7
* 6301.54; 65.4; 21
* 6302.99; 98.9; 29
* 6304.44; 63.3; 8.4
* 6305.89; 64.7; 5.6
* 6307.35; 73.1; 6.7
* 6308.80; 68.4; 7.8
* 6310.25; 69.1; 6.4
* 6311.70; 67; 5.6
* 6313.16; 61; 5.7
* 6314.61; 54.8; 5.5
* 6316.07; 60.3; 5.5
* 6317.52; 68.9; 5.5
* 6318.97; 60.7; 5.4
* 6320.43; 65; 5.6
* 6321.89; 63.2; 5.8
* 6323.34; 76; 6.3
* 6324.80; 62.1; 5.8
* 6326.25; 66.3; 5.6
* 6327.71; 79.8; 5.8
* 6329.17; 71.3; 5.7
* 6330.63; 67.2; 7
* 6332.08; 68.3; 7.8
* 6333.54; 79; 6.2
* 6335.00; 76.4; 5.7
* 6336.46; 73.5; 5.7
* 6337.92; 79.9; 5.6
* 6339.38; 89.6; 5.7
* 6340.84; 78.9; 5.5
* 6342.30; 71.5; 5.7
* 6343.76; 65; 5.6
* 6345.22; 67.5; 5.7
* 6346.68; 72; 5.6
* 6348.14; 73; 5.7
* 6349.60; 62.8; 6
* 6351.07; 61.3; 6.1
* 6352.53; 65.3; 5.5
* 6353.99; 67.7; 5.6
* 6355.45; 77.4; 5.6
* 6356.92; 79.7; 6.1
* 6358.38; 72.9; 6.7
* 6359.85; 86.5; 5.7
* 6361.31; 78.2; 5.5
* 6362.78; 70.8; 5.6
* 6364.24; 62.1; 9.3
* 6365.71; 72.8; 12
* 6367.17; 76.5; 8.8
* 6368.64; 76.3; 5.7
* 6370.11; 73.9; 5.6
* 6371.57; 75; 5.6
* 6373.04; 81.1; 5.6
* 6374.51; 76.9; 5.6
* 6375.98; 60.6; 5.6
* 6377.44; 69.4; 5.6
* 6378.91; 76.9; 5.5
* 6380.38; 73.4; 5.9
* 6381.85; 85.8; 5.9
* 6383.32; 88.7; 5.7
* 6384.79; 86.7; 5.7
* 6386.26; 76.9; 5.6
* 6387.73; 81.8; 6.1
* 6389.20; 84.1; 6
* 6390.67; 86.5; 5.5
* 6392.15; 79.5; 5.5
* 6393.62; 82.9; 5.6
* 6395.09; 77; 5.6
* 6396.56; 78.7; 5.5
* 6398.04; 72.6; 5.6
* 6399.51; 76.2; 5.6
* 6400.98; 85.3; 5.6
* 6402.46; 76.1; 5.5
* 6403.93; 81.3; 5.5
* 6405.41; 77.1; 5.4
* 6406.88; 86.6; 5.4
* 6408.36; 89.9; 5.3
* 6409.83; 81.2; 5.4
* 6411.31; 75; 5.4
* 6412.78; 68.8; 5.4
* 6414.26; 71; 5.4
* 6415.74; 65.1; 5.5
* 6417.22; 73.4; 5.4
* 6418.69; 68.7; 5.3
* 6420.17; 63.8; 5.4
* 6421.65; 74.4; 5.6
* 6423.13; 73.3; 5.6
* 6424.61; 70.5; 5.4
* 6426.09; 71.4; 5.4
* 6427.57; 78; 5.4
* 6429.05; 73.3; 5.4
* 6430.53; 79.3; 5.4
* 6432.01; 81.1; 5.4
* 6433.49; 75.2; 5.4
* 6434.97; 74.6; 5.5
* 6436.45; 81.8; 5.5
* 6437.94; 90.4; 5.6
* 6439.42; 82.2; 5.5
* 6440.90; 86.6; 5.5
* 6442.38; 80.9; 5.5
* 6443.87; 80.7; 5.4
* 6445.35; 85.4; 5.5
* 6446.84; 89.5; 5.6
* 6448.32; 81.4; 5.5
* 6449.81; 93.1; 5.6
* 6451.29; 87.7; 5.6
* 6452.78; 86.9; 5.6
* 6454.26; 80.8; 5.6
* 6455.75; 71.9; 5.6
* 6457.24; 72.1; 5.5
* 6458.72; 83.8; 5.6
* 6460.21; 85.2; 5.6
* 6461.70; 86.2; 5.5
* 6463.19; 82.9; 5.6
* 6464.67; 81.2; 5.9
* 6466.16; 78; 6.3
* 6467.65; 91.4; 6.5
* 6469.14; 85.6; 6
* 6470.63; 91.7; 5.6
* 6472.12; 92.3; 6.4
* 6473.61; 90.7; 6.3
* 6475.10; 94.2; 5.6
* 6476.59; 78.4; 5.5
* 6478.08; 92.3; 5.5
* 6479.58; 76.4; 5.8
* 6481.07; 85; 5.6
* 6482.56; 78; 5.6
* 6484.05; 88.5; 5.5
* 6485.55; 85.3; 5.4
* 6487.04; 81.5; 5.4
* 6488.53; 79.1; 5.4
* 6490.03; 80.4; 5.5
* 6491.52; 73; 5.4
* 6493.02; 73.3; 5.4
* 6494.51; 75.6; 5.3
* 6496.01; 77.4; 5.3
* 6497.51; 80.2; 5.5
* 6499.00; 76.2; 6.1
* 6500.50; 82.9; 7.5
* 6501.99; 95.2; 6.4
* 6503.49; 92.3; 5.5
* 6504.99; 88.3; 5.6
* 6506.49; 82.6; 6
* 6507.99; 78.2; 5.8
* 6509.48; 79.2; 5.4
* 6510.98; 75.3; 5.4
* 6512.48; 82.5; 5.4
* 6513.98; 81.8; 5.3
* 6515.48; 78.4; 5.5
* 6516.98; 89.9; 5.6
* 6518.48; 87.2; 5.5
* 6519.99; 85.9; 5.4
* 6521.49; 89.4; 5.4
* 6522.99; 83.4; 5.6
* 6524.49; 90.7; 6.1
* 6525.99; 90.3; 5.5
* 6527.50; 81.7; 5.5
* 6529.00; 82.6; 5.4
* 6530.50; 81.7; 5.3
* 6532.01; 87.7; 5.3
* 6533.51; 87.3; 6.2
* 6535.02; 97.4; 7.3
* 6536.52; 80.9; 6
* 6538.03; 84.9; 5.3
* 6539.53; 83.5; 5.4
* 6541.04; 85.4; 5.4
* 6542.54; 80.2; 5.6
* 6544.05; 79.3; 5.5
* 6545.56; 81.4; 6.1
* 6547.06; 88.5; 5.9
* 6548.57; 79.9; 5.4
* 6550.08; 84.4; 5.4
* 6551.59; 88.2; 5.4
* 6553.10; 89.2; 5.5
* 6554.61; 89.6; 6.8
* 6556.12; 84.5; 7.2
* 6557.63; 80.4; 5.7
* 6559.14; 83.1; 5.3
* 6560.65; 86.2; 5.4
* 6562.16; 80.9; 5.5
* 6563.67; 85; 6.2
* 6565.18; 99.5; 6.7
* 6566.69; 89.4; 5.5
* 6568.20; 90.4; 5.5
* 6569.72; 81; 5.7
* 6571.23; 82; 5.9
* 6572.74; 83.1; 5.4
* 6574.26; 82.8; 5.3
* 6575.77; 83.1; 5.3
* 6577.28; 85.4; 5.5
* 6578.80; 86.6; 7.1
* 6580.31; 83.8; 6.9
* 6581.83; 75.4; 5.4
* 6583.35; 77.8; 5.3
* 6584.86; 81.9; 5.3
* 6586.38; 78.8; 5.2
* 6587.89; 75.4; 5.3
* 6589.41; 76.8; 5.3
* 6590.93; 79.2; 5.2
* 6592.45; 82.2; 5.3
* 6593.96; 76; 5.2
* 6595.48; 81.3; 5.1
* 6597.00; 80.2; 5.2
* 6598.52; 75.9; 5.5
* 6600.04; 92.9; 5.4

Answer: 0.14 mag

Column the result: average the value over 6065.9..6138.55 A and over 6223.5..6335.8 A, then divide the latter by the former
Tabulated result 0.8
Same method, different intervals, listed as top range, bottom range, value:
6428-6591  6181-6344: 1.15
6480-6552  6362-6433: 1.09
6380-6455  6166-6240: 1.05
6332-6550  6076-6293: 1.03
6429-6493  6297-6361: 1.19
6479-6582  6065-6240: 1.06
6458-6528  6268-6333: 1.22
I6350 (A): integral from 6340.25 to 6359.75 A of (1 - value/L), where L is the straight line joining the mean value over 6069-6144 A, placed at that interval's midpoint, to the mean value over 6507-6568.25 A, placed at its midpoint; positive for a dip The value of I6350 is 3.1 A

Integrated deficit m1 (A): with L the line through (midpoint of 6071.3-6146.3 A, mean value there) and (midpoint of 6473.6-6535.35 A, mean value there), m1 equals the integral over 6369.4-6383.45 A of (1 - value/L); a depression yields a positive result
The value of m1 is 1.3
